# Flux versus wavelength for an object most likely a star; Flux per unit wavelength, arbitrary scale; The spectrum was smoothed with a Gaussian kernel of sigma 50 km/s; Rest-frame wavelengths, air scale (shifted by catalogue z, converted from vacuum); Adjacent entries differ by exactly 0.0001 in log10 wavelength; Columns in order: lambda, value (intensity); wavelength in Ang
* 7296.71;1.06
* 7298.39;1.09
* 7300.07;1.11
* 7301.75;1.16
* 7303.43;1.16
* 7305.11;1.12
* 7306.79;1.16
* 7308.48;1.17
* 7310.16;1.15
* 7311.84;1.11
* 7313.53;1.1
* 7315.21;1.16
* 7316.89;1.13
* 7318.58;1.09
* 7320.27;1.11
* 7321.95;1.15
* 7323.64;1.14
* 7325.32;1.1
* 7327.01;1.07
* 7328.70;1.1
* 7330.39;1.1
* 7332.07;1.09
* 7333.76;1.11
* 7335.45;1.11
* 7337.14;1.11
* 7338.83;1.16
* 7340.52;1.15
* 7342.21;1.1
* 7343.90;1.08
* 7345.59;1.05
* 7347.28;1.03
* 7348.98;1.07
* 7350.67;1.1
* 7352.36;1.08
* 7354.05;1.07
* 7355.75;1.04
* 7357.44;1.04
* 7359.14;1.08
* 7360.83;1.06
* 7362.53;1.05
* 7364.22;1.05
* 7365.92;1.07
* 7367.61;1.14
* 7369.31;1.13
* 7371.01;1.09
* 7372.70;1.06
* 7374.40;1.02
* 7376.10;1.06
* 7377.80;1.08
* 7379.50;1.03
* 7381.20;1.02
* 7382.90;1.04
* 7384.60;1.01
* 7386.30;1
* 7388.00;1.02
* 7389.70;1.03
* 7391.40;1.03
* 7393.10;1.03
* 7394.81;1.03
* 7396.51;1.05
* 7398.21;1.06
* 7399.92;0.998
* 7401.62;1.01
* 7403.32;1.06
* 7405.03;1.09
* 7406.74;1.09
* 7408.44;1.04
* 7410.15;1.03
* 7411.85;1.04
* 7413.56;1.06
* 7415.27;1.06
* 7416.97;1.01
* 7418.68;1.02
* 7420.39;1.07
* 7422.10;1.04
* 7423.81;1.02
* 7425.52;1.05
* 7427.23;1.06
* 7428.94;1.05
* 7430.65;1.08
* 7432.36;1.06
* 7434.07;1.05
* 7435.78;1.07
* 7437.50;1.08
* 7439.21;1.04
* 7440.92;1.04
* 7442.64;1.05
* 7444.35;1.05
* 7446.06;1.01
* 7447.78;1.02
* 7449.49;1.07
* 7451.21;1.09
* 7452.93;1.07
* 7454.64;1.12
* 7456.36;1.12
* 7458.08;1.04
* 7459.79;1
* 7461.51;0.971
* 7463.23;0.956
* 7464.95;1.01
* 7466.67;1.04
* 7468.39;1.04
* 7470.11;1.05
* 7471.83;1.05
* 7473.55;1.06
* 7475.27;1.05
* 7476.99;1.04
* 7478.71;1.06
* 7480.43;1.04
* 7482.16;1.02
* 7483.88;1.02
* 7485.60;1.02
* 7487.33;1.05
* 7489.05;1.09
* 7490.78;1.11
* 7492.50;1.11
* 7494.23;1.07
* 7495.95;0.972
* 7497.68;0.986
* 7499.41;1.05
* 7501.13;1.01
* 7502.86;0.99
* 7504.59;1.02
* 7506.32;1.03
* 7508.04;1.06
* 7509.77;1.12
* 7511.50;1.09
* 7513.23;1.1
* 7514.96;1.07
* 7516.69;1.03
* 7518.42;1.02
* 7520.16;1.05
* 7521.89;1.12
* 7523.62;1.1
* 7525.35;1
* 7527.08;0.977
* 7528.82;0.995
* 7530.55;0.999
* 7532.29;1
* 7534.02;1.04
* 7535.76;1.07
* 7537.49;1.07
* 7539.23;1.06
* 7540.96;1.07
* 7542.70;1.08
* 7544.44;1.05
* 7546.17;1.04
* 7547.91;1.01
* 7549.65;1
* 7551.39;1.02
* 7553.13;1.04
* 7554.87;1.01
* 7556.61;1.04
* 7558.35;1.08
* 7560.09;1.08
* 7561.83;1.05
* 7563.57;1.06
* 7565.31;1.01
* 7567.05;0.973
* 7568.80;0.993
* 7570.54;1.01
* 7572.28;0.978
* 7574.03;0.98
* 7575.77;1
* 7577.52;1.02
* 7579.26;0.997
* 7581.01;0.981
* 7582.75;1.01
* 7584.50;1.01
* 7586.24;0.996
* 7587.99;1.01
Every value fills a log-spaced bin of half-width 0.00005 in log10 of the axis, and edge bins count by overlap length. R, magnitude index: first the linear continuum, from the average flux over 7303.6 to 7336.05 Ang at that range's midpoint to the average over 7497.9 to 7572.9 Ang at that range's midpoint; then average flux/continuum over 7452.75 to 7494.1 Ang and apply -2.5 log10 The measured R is 0.02 mag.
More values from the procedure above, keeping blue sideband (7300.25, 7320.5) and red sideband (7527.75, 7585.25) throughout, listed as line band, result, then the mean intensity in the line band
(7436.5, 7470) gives 0.029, 1.04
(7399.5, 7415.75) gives 0.043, 1.05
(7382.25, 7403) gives 0.073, 1.03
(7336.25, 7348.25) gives 0.024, 1.1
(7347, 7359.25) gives 0.052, 1.06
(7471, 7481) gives 0.010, 1.05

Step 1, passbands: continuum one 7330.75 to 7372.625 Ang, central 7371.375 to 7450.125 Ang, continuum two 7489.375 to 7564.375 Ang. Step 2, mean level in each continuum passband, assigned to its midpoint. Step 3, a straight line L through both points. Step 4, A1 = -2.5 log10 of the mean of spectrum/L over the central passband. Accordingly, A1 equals 0.03 mag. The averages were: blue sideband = 1.09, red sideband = 1.05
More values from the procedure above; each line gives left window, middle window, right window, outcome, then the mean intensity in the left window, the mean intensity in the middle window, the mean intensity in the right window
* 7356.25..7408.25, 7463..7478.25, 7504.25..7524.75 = 0.03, 1.05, 1.04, 1.07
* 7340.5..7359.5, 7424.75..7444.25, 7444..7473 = -0.01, 1.07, 1.06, 1.04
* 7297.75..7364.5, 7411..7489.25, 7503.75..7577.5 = 0.02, 1.1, 1.05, 1.04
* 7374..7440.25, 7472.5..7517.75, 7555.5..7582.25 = -0.02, 1.04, 1.05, 1.02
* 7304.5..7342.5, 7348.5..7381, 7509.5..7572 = 0.04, 1.12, 1.07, 1.04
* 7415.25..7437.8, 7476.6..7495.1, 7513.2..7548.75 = -0.01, 1.05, 1.06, 1.04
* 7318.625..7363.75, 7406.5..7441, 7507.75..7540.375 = 0.02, 1.09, 1.05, 1.05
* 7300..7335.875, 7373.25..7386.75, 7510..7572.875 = 0.07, 1.12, 1.03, 1.04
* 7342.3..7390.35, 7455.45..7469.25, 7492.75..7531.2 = 0.03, 1.06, 1.02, 1.04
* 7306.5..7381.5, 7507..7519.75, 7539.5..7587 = -0.03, 1.09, 1.07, 1.02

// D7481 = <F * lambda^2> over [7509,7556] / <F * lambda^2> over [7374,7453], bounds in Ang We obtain 1.0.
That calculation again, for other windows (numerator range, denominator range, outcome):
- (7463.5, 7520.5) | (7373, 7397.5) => 1.04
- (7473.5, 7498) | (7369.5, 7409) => 1.03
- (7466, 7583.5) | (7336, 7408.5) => 1.02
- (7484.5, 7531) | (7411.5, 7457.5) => 1.01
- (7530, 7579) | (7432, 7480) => 1.01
